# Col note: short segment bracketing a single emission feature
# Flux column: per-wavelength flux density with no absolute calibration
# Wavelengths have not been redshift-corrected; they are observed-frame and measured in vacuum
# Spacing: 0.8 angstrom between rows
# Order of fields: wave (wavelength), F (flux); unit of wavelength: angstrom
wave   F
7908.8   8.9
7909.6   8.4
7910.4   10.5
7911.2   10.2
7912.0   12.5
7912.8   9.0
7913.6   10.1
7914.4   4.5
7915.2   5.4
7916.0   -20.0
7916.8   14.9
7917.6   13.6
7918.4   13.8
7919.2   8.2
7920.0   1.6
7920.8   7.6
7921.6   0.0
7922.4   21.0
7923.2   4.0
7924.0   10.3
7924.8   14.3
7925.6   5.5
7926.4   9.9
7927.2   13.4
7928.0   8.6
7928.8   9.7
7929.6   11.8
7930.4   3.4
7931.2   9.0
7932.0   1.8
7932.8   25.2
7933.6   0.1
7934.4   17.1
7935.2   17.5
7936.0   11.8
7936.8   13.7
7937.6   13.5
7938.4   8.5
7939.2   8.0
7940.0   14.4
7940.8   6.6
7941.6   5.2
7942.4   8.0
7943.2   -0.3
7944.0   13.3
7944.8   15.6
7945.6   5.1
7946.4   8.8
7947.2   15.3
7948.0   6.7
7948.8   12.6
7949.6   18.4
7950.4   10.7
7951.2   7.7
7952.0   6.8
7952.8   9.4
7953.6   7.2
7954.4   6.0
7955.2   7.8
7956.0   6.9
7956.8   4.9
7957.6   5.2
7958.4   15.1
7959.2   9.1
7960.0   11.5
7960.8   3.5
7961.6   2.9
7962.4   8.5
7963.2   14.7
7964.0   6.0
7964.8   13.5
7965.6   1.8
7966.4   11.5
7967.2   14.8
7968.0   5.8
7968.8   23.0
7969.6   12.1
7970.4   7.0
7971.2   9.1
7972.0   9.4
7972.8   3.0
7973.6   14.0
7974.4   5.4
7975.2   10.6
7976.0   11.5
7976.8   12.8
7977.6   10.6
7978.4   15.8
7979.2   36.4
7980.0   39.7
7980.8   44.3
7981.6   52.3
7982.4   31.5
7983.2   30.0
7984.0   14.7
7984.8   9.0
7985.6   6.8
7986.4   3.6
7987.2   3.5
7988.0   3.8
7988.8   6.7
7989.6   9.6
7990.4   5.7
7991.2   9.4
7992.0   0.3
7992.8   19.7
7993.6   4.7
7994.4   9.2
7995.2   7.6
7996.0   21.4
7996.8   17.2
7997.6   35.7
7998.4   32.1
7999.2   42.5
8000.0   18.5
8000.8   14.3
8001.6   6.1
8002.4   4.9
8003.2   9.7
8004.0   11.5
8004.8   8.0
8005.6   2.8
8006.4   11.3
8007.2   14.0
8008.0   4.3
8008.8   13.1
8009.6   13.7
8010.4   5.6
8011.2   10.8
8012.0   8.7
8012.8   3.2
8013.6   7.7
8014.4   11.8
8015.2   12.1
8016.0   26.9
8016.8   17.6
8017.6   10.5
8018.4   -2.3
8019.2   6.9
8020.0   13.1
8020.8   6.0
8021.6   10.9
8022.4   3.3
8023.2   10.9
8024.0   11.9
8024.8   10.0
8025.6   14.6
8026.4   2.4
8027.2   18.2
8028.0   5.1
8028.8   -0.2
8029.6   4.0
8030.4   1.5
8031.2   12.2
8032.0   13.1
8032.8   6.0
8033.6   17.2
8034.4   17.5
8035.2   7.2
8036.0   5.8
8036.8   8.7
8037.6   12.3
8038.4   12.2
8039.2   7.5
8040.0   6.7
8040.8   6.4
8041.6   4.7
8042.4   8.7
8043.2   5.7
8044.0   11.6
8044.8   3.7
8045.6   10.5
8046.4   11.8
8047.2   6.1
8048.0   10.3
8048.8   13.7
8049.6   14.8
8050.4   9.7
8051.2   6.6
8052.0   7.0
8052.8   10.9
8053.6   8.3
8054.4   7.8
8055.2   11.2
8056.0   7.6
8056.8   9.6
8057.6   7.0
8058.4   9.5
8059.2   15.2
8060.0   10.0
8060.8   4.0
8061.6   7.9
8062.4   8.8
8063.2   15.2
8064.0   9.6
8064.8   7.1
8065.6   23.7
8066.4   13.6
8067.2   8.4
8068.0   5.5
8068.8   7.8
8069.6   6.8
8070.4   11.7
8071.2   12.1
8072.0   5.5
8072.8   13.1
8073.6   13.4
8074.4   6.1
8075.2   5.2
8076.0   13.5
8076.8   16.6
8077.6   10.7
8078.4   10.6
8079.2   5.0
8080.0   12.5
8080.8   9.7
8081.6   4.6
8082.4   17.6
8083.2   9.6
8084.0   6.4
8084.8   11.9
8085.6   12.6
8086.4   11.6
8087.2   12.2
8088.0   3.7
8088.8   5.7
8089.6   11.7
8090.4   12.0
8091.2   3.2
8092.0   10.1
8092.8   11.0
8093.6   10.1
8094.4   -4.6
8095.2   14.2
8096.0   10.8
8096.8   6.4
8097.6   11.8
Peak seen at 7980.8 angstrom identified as [S II] 6716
